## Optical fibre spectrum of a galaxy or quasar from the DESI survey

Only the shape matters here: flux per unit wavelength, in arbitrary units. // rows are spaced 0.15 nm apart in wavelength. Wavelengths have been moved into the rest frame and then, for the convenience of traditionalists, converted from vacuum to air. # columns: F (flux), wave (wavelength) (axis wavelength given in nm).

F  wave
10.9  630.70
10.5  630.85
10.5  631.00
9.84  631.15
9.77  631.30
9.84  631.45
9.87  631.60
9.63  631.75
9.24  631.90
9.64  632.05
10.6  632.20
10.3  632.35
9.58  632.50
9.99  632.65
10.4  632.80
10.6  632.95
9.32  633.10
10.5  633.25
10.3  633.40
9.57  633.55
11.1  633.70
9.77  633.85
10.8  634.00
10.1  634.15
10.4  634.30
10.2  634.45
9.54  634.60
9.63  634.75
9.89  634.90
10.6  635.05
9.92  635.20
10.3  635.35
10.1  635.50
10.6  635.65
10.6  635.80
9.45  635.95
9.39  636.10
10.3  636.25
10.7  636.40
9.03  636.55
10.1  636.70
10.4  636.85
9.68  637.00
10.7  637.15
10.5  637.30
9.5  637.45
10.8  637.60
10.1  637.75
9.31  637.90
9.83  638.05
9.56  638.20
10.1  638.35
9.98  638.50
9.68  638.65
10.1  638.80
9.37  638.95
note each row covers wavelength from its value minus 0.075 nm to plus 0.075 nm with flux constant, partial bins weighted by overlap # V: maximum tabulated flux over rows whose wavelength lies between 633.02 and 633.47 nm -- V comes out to 10.5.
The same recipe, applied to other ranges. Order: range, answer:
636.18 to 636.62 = 10.7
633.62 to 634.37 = 11.1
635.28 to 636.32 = 10.6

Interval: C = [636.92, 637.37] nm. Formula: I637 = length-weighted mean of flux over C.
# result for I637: 10.3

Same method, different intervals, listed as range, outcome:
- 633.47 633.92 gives 10.2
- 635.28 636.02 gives 10.2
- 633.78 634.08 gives 10.3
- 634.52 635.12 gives 9.91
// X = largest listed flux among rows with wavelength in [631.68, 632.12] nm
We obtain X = 9.64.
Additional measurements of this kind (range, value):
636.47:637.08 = 10.4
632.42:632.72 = 9.99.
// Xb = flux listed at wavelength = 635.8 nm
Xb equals 10.6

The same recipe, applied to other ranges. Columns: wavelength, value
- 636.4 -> 10.7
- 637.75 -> 10.1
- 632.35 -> 10.3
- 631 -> 10.5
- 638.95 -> 9.37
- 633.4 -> 10.3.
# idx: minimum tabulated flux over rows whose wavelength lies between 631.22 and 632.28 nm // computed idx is 9.24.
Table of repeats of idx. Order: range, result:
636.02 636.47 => 9.39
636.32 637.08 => 9.03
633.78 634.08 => 9.77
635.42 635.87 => 10.1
